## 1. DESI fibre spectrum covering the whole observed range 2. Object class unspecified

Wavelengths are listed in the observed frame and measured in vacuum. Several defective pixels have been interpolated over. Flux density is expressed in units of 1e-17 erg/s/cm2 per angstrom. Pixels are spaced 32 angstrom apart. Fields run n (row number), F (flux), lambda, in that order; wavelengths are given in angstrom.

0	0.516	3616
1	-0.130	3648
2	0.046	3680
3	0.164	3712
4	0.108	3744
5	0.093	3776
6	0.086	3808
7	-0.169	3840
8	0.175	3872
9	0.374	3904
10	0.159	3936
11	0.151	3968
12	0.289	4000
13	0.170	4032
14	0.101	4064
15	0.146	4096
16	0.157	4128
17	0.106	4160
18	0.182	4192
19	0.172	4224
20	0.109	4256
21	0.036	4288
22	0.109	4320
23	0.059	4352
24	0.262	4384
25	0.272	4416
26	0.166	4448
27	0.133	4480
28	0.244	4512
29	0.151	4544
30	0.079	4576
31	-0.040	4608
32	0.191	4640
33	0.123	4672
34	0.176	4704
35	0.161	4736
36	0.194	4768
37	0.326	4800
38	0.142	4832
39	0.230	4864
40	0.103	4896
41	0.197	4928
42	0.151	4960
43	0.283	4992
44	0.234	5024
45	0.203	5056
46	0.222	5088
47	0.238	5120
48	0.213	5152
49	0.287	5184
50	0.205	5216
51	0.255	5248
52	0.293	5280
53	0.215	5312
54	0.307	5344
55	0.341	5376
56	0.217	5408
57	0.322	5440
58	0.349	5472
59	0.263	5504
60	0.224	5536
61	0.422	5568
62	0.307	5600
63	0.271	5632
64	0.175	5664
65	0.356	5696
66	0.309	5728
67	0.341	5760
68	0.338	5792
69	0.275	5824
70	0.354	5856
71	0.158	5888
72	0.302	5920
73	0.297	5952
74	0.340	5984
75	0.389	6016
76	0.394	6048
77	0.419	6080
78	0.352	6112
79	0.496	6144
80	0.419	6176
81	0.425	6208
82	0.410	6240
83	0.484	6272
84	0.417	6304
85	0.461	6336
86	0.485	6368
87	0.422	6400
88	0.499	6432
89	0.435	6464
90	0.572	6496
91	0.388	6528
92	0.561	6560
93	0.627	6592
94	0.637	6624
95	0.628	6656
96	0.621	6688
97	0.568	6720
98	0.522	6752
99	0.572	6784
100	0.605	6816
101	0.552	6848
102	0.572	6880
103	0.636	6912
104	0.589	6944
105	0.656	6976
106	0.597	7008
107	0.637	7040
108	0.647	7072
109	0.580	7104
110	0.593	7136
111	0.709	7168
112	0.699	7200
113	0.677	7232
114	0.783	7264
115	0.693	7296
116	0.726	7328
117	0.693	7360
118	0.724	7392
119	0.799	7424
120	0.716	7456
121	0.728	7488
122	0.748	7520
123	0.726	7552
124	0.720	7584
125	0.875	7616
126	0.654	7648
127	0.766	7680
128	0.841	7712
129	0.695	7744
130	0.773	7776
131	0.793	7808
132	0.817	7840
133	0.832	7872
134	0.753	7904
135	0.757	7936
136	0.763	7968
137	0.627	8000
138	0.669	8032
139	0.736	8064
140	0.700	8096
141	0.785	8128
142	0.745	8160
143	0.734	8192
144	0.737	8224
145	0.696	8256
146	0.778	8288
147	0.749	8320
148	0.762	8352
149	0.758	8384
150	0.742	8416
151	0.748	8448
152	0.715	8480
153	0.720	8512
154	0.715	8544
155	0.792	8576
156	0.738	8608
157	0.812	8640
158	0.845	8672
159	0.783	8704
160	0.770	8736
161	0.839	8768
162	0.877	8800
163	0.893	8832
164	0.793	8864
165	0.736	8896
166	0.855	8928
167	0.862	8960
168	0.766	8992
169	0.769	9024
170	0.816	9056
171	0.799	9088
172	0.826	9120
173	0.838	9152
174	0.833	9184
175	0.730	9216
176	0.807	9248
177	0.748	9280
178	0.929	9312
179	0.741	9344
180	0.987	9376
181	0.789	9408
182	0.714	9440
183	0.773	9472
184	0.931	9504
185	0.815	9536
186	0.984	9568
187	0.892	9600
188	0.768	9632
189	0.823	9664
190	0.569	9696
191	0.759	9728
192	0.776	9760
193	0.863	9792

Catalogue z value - 0.65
